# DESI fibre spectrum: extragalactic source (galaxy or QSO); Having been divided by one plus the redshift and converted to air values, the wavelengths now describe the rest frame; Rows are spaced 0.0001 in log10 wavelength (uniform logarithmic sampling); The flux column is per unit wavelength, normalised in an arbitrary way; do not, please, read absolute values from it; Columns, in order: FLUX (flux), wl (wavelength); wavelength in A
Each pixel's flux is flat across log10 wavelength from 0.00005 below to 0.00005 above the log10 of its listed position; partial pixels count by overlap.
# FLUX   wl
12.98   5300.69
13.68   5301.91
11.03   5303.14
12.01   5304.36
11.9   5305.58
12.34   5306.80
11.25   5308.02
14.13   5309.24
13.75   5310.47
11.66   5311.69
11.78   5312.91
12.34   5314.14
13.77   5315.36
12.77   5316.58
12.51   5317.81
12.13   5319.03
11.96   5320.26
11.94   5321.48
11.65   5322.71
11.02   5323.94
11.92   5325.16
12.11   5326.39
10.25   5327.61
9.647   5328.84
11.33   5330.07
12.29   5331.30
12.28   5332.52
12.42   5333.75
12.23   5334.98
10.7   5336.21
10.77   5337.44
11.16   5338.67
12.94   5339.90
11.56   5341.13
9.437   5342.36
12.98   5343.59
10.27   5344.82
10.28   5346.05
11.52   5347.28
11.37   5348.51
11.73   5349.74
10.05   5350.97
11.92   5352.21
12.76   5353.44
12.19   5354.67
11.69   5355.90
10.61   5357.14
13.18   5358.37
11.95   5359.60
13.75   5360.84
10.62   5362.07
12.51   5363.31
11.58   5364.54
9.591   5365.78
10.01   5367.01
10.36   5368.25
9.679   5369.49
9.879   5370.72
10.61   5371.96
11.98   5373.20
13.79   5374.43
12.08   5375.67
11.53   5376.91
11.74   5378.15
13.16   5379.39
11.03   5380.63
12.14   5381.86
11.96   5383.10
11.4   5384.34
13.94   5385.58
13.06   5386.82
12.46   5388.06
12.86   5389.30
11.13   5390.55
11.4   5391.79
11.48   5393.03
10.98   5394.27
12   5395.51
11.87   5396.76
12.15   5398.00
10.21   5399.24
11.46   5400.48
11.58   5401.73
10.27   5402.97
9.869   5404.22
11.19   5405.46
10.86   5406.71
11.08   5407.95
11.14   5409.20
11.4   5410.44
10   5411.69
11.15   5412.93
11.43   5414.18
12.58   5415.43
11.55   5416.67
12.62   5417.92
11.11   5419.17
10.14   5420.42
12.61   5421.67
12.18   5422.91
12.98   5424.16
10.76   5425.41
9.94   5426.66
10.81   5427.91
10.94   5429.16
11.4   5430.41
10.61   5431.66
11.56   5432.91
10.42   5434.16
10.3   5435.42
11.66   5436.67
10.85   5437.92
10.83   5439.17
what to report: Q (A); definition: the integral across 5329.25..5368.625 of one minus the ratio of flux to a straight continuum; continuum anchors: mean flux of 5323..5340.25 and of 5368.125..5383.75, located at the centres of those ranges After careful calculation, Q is 0.1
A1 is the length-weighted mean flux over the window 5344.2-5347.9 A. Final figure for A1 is 10.7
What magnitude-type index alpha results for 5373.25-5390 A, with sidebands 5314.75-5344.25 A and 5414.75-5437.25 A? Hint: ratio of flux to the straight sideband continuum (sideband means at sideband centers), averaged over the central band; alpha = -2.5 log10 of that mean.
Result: -0.08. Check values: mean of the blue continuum 11.7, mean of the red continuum 11.3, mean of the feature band 12.4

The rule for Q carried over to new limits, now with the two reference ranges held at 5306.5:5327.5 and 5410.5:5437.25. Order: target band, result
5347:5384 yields 0.75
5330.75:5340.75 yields 0.20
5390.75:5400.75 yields 0.09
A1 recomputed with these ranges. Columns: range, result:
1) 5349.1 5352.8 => 11.2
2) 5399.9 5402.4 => 11.5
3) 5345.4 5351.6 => 11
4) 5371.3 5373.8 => 11.2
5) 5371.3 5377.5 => 12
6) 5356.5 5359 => 11.9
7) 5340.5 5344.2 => 11.3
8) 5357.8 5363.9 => 12.4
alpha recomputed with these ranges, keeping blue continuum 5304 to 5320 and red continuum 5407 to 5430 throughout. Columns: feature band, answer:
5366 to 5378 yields 0.073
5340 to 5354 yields 0.074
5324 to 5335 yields 0.068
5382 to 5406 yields -0.004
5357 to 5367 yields 0.025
